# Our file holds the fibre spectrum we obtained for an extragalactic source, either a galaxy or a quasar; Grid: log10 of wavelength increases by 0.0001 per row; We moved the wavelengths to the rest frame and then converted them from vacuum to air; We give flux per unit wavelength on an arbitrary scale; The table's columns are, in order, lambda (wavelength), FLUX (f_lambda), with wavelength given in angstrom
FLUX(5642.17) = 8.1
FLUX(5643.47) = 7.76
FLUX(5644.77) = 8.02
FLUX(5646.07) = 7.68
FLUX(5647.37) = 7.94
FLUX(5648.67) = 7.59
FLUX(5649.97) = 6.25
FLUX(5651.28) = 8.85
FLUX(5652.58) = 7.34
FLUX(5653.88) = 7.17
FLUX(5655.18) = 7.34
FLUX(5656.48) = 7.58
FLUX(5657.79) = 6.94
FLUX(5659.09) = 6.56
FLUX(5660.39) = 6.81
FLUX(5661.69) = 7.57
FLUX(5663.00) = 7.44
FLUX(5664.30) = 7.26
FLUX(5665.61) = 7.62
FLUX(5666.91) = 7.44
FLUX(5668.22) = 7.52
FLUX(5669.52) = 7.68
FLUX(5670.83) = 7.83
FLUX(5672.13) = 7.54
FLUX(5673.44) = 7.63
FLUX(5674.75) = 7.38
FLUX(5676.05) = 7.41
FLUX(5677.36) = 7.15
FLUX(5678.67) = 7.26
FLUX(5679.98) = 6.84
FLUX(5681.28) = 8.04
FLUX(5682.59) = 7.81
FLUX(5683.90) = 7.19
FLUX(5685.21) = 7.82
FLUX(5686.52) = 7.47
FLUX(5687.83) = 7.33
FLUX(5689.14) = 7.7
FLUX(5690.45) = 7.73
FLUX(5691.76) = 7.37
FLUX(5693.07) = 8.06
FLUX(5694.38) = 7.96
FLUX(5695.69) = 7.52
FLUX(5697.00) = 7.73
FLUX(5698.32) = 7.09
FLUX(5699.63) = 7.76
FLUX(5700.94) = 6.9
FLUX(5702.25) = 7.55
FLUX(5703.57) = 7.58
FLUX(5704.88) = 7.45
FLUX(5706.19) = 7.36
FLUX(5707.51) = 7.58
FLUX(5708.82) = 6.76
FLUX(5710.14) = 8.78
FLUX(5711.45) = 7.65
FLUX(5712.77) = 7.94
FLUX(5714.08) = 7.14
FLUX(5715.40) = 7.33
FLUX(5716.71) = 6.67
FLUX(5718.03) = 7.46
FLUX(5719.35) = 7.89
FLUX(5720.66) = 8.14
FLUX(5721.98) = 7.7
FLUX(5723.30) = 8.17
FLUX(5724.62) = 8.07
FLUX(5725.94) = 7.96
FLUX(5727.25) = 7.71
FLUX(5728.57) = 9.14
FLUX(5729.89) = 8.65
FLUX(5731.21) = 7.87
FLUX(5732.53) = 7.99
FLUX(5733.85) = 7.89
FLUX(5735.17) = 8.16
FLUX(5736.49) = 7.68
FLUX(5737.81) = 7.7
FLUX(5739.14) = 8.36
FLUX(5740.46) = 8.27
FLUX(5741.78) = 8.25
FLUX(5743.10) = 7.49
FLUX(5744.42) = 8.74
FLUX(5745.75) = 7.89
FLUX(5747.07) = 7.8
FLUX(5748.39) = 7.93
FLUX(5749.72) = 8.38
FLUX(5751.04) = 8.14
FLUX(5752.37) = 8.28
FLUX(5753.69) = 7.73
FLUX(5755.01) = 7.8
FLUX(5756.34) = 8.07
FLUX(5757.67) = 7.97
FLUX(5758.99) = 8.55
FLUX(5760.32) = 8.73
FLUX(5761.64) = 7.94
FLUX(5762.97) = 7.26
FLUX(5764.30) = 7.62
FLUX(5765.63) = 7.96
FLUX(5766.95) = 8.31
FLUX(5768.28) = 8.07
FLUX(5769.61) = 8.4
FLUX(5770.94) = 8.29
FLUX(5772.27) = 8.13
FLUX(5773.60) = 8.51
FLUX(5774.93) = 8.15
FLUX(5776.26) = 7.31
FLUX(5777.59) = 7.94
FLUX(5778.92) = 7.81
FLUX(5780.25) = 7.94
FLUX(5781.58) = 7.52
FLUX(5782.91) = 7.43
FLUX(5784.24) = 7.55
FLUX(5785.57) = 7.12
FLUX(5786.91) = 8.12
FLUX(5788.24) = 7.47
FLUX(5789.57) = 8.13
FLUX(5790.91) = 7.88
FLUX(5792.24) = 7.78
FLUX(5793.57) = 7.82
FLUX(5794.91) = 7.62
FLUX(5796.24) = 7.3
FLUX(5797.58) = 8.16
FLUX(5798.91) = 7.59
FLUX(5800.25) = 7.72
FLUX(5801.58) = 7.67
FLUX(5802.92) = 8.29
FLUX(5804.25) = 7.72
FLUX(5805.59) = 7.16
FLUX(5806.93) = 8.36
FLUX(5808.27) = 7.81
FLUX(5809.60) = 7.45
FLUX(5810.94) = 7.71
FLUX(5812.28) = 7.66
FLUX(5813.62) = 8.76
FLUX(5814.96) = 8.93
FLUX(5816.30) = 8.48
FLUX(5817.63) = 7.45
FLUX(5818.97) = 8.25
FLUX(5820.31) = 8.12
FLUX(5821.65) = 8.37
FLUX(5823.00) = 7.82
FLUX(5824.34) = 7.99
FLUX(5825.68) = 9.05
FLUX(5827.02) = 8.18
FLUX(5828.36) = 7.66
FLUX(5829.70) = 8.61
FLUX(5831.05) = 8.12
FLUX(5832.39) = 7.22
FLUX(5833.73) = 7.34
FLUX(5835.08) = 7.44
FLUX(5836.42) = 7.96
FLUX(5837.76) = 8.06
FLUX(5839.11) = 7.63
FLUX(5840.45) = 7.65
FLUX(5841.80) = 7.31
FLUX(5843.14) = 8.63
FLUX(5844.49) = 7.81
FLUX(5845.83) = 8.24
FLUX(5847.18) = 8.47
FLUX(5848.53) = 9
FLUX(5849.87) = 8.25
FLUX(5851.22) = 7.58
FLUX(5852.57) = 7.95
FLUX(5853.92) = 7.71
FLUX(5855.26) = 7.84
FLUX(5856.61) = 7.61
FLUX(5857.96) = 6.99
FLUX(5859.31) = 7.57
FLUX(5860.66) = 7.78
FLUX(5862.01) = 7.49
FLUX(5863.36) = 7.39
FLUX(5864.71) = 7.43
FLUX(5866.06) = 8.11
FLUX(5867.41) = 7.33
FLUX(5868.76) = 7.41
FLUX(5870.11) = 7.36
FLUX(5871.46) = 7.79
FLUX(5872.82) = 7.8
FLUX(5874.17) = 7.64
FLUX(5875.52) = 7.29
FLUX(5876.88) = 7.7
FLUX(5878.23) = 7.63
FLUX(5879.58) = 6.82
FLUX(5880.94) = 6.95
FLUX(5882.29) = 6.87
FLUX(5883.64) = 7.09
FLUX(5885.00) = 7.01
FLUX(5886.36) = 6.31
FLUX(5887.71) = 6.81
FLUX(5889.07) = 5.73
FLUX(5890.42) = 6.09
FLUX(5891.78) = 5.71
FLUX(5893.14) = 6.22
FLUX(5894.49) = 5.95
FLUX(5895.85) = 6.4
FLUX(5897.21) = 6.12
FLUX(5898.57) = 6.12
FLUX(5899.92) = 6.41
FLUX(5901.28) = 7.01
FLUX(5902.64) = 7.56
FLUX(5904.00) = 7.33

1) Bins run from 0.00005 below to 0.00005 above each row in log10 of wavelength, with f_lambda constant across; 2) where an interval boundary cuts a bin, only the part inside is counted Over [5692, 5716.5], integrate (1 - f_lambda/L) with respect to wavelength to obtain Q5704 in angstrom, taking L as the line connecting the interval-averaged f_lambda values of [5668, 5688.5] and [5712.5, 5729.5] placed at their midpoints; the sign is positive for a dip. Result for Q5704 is 0.4 angstrom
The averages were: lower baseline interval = 7.49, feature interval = 7.55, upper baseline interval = 7.81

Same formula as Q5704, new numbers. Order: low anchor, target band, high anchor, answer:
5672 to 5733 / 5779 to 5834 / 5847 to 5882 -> -1.8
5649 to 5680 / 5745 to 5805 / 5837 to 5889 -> -3.5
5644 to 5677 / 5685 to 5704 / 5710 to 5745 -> 0.3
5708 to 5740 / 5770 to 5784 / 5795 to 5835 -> 0.0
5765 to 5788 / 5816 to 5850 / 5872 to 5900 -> -3.5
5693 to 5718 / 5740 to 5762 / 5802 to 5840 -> -1.2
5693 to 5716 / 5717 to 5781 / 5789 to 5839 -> -2.8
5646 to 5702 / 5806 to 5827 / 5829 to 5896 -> -2.0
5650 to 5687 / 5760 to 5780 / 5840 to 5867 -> -1.0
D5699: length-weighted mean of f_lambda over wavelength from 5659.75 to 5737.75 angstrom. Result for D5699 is 7.63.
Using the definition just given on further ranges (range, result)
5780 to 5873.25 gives 7.84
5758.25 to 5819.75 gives 7.91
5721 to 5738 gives 8.06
